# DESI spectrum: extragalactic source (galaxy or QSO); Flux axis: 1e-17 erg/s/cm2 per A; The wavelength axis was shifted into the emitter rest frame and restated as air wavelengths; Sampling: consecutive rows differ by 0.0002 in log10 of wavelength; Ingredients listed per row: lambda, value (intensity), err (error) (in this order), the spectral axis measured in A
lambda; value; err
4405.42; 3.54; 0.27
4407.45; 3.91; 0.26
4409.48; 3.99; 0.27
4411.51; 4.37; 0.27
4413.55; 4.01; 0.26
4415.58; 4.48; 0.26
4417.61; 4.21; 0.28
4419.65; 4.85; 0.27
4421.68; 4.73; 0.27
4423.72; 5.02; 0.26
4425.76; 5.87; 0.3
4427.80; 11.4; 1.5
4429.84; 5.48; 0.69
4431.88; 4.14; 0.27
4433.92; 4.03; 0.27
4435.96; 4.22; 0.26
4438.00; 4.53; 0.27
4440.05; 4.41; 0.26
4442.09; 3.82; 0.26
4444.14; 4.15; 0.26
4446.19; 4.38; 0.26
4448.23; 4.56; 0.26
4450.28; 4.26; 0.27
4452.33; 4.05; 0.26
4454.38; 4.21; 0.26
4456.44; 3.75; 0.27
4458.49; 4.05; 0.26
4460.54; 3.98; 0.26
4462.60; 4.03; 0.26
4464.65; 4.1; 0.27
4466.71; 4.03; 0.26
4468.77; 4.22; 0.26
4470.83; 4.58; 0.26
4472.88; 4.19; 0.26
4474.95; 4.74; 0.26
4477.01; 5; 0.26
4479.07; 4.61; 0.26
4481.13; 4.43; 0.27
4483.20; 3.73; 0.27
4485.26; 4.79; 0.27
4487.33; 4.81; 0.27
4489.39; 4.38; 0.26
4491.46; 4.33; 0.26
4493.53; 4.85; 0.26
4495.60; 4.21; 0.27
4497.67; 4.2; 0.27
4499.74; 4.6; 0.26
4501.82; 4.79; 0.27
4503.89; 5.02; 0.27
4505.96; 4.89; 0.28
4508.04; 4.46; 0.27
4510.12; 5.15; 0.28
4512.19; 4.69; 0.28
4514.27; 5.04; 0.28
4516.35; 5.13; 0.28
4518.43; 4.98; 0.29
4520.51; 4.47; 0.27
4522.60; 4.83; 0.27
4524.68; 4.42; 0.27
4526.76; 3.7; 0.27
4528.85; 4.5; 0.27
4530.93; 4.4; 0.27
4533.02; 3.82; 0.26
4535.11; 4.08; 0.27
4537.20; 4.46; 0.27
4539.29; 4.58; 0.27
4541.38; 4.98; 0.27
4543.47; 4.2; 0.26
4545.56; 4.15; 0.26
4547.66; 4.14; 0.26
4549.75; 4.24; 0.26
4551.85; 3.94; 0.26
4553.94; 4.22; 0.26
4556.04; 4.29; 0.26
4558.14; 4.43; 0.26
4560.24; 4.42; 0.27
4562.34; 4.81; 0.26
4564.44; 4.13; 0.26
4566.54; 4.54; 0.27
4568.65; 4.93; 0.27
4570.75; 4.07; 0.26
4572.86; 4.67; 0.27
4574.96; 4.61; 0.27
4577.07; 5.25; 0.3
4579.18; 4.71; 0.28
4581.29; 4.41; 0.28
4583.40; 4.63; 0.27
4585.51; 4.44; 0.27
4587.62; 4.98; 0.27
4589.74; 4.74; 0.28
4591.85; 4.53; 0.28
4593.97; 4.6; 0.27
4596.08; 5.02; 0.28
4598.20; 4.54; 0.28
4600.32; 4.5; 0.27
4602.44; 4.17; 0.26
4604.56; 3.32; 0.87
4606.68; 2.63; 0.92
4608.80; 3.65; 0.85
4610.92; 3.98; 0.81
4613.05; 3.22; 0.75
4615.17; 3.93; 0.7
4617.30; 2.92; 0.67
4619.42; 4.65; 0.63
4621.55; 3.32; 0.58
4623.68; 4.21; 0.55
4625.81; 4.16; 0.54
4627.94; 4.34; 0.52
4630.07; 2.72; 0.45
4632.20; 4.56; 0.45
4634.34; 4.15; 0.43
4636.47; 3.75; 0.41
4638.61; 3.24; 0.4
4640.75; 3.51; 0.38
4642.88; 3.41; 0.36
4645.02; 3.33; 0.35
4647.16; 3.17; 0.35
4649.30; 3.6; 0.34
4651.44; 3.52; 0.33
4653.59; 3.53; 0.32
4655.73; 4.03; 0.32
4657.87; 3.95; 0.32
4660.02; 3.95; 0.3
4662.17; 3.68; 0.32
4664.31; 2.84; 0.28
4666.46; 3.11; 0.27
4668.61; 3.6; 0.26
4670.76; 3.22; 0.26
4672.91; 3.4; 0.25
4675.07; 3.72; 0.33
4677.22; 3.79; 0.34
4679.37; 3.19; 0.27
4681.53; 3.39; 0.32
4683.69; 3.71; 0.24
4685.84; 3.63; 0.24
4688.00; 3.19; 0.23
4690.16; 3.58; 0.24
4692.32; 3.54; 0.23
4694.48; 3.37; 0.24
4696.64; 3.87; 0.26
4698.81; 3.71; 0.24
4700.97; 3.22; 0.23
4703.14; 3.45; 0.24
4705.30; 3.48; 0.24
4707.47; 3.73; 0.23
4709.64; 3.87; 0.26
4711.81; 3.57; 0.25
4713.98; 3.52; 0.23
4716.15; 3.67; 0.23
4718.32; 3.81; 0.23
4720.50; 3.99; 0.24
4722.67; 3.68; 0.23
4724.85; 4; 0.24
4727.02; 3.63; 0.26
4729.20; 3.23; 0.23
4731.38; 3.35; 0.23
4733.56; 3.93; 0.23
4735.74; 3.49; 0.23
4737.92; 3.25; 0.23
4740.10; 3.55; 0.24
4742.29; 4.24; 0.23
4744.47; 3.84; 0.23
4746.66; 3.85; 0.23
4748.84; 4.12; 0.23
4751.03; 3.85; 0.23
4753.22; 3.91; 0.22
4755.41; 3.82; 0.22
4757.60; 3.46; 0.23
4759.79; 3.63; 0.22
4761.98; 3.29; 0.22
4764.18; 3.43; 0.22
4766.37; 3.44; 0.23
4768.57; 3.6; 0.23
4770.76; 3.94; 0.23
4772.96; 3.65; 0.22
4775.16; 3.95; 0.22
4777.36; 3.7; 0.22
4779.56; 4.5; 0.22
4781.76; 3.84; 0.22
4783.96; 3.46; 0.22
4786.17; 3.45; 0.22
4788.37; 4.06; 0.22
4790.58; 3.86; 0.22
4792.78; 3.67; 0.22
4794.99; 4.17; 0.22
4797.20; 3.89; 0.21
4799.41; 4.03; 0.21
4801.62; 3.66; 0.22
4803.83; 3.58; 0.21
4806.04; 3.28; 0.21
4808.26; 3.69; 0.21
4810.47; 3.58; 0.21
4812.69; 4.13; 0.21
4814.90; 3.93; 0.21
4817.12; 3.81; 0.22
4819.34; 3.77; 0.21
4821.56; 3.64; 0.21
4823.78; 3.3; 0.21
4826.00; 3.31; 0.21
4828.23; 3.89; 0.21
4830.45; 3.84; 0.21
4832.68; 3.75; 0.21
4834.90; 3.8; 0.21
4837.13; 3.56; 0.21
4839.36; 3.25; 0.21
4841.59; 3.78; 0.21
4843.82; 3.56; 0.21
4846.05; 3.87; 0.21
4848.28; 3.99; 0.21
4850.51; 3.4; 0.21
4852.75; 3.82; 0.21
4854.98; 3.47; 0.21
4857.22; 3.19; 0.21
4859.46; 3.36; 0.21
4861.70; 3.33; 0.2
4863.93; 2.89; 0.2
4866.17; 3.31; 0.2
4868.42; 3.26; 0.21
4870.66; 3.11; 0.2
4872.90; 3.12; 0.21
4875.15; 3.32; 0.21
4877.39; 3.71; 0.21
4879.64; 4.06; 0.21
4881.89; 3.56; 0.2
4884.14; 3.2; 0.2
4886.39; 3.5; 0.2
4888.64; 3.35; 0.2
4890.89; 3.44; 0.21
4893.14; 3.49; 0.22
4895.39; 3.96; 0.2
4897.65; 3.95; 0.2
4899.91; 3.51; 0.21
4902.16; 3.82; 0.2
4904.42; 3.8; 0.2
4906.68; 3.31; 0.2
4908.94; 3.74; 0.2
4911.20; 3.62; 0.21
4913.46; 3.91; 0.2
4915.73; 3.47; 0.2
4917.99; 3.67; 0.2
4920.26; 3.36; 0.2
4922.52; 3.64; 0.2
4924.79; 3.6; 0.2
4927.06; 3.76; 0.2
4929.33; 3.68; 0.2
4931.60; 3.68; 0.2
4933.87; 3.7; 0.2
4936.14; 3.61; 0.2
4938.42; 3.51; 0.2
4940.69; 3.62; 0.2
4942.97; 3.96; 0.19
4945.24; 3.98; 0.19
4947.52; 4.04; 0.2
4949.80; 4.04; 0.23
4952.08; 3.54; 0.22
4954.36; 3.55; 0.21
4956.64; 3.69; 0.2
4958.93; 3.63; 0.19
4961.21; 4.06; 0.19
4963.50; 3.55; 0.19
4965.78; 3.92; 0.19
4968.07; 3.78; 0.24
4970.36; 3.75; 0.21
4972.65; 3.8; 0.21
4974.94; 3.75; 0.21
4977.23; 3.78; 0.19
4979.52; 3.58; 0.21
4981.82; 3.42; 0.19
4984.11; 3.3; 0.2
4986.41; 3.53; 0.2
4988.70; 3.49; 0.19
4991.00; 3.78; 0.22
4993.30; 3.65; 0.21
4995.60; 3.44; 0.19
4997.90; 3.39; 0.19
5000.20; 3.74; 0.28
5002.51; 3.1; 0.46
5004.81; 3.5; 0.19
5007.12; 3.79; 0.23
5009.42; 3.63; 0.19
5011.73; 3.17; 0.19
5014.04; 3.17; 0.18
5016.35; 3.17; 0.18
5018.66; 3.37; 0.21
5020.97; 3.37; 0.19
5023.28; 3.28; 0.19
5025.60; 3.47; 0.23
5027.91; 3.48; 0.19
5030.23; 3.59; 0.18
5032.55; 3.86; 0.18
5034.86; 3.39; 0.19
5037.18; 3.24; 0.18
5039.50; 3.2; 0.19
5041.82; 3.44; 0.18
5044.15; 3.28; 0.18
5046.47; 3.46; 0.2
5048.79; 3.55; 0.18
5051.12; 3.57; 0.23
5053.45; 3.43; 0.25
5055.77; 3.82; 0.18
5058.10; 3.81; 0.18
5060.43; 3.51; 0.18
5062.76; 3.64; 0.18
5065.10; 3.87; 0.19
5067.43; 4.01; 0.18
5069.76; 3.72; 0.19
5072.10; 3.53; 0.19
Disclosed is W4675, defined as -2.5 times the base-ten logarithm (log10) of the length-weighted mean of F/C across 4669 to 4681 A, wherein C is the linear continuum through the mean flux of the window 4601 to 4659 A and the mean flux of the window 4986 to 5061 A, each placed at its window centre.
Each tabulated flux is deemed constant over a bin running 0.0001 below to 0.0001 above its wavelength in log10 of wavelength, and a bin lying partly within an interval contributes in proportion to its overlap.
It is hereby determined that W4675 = 0.06 mag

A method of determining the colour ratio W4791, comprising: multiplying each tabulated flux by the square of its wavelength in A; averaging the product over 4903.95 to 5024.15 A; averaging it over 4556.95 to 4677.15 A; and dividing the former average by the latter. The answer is 1.05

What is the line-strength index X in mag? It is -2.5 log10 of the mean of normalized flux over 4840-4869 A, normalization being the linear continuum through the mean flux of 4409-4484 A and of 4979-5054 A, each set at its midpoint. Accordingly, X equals 0.09 mag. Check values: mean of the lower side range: 4.56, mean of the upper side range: 3.45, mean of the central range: 3.48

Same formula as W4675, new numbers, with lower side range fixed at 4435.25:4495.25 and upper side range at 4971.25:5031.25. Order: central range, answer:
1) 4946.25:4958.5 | -0.06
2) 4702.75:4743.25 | 0.08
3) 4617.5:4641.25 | 0.06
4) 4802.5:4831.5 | 0.03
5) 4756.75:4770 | 0.11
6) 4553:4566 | -0.06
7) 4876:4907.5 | 0.01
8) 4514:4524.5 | -0.15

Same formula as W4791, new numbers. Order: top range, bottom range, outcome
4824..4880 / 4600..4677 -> 1.06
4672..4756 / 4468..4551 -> 0.88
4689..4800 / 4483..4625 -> 0.92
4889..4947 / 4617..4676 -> 1.13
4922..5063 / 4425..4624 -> 0.98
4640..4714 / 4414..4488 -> 0.85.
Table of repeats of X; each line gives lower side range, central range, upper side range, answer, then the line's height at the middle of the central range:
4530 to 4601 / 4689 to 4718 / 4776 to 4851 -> 0.136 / 4.07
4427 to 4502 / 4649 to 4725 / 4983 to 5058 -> 0.145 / 4.1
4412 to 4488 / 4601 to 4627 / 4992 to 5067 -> 0.158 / 4.28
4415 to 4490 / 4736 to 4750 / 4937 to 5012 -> 0.079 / 4.07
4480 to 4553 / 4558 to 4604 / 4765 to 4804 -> -0.062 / 4.33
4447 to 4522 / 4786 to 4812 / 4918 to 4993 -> 0.054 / 3.95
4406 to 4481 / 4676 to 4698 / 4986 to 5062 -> 0.163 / 4.1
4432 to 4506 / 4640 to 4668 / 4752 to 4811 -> 0.136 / 3.98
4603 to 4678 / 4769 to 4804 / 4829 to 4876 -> -0.095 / 3.52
